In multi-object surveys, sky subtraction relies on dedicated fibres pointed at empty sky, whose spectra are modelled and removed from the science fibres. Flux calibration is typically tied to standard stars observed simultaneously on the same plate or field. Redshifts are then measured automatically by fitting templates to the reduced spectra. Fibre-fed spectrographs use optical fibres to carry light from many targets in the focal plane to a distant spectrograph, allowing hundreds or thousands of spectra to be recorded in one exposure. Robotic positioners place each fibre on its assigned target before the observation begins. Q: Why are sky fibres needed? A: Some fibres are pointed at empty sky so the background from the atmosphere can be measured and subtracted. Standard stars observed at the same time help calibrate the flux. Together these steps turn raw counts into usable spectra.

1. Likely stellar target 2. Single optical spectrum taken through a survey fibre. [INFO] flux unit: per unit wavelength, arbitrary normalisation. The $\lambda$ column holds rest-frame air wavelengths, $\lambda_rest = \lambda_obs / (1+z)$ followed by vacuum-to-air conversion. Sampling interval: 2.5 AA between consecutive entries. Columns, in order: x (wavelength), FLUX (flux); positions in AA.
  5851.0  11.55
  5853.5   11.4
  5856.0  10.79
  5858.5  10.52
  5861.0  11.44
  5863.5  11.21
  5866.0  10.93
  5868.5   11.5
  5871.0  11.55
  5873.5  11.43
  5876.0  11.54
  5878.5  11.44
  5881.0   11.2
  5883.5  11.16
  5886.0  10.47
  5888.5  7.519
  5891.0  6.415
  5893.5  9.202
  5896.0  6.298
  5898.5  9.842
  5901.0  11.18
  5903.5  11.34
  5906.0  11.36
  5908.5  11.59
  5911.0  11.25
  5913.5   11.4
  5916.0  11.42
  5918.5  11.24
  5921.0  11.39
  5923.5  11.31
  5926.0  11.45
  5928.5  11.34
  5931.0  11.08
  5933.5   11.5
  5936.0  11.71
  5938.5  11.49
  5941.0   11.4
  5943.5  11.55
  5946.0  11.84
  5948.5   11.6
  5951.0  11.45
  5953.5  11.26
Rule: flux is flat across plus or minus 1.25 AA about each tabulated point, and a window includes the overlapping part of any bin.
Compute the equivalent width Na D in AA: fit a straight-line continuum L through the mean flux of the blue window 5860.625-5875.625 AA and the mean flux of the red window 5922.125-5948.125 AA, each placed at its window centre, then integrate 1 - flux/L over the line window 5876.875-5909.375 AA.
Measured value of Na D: 4.2 AA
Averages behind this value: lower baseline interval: 11.3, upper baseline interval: 11.5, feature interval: 9.92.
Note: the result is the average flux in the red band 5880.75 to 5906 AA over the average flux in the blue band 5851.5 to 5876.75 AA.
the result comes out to 0.84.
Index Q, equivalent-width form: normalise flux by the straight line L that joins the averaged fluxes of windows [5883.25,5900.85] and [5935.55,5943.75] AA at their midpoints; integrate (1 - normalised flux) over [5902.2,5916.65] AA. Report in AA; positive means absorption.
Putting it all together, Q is -2.5 AA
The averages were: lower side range 8.72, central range 11.4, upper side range 11.5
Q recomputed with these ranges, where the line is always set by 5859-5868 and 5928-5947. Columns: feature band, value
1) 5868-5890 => 0.8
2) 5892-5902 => 2.0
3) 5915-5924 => 0.1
